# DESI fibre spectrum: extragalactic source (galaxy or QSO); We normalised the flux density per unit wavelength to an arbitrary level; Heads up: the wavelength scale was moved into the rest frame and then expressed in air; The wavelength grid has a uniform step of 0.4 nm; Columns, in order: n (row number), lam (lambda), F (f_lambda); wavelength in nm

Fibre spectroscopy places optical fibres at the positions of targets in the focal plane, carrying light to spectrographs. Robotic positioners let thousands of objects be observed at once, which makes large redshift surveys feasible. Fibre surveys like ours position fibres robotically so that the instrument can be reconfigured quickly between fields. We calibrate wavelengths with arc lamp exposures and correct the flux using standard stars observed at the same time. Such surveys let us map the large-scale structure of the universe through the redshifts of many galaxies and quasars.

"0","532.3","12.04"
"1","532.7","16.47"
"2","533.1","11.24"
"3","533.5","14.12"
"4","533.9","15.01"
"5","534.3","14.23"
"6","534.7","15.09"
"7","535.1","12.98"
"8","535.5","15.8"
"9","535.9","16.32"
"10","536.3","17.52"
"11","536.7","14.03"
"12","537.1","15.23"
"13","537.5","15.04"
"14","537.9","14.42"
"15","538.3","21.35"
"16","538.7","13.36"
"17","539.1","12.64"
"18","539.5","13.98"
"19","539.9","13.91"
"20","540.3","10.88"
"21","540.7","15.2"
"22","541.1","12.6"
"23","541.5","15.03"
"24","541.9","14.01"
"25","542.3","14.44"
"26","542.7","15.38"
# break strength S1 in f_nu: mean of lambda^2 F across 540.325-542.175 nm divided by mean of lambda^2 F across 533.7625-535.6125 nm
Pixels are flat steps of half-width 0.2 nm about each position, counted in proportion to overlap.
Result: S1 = 0.98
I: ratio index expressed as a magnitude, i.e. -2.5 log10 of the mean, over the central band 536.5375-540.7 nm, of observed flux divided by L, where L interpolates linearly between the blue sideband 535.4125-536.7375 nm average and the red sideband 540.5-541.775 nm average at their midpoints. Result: 0.05 mag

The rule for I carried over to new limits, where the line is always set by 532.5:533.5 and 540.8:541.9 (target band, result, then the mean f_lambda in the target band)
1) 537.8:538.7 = -0.23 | 17.3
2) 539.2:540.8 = 0.05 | 13.3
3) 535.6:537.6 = -0.13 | 15.7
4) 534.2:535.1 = -0.03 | 14.3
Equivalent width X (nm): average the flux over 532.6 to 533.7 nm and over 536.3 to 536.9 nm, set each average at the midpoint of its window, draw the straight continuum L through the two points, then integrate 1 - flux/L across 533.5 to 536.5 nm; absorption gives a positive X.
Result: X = -0.142 nm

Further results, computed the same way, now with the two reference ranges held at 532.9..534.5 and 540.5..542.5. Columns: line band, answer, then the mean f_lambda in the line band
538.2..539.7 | -0.09 nm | 14.9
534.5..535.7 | -0.08 nm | 14.6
